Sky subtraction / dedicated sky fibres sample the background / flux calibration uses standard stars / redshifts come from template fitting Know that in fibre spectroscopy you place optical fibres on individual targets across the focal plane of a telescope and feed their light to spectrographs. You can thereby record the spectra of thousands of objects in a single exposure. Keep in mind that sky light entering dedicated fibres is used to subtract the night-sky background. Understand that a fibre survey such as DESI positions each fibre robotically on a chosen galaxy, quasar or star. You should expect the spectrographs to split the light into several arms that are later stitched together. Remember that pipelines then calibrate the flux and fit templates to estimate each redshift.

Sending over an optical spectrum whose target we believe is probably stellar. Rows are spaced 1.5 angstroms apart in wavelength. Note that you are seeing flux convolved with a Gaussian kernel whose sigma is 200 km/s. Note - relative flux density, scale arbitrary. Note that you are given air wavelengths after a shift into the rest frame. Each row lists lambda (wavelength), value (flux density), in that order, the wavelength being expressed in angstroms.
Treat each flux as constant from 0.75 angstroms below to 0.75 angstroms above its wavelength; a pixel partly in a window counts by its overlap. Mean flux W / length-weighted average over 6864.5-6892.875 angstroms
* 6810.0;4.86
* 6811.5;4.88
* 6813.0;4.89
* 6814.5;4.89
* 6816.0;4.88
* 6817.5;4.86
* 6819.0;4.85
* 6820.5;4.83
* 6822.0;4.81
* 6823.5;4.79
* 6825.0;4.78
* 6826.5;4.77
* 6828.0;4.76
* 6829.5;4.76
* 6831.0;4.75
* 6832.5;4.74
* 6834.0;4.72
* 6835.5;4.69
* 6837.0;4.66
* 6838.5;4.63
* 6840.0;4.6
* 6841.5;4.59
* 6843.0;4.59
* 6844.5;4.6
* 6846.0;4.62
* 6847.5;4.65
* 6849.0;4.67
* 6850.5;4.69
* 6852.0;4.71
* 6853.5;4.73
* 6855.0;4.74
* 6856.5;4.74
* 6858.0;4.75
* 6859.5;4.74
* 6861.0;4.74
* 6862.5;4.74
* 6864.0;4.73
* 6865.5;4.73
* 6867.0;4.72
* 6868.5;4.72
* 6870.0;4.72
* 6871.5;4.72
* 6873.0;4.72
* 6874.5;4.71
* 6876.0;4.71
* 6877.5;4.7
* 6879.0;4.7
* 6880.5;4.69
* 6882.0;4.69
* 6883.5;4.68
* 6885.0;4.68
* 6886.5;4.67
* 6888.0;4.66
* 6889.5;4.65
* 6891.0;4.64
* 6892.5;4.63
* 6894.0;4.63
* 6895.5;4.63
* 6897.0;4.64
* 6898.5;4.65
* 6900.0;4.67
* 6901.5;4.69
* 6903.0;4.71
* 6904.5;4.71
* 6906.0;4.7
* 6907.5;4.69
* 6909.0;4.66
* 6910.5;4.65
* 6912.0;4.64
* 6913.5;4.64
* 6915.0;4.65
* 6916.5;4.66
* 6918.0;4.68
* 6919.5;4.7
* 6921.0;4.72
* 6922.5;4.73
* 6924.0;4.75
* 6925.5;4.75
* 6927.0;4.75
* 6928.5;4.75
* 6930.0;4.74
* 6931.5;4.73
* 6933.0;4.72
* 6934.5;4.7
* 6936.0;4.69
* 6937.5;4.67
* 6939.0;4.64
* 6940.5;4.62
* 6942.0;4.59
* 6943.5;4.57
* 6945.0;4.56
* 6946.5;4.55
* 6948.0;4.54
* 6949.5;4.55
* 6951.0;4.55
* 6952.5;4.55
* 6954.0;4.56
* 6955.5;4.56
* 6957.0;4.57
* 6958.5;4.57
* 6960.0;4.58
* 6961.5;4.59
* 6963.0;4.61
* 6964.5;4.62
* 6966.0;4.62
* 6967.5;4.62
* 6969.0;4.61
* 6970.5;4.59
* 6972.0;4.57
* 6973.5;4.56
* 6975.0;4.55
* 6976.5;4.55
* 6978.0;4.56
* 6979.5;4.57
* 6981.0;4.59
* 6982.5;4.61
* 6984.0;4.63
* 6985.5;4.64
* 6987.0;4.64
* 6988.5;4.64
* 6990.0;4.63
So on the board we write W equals 4.69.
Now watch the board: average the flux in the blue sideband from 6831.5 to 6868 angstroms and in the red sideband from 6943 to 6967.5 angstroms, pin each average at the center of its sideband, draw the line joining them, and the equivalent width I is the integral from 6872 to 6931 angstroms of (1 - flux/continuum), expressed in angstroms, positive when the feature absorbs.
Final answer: -0.7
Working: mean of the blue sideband 4.69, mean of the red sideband 4.57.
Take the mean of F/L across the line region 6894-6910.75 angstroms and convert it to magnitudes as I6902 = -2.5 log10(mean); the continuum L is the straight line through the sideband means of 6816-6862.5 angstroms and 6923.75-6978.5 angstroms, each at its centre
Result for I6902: 0.00 mag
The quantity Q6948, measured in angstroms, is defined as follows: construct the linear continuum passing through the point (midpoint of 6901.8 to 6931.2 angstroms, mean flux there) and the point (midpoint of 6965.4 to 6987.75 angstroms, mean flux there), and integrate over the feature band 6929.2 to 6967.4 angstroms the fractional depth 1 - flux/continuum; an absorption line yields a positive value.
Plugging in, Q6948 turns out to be 0.3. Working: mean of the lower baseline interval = 4.7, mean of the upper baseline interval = 4.59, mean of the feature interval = 4.61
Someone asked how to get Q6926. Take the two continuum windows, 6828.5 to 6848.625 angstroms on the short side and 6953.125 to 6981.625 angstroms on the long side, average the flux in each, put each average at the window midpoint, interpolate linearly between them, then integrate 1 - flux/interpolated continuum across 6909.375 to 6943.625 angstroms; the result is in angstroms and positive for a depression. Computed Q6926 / -0.6 angstroms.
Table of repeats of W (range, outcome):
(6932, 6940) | 4.68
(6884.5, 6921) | 4.66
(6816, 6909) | 4.7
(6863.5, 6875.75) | 4.72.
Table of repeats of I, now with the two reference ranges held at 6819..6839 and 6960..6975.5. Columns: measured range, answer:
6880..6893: 0.1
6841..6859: 0.2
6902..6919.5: -0.1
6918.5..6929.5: -0.2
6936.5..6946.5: 0.0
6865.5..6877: 0.0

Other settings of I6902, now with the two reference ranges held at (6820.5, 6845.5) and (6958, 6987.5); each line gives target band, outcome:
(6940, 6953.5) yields 0.012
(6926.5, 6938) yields -0.022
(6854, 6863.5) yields -0.013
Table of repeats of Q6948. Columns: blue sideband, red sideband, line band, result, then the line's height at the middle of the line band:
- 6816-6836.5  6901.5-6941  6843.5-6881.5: 0.3 angstroms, 4.75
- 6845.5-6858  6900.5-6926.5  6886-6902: 0.1 angstroms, 4.69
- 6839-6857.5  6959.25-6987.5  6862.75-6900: -0.3 angstroms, 4.64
